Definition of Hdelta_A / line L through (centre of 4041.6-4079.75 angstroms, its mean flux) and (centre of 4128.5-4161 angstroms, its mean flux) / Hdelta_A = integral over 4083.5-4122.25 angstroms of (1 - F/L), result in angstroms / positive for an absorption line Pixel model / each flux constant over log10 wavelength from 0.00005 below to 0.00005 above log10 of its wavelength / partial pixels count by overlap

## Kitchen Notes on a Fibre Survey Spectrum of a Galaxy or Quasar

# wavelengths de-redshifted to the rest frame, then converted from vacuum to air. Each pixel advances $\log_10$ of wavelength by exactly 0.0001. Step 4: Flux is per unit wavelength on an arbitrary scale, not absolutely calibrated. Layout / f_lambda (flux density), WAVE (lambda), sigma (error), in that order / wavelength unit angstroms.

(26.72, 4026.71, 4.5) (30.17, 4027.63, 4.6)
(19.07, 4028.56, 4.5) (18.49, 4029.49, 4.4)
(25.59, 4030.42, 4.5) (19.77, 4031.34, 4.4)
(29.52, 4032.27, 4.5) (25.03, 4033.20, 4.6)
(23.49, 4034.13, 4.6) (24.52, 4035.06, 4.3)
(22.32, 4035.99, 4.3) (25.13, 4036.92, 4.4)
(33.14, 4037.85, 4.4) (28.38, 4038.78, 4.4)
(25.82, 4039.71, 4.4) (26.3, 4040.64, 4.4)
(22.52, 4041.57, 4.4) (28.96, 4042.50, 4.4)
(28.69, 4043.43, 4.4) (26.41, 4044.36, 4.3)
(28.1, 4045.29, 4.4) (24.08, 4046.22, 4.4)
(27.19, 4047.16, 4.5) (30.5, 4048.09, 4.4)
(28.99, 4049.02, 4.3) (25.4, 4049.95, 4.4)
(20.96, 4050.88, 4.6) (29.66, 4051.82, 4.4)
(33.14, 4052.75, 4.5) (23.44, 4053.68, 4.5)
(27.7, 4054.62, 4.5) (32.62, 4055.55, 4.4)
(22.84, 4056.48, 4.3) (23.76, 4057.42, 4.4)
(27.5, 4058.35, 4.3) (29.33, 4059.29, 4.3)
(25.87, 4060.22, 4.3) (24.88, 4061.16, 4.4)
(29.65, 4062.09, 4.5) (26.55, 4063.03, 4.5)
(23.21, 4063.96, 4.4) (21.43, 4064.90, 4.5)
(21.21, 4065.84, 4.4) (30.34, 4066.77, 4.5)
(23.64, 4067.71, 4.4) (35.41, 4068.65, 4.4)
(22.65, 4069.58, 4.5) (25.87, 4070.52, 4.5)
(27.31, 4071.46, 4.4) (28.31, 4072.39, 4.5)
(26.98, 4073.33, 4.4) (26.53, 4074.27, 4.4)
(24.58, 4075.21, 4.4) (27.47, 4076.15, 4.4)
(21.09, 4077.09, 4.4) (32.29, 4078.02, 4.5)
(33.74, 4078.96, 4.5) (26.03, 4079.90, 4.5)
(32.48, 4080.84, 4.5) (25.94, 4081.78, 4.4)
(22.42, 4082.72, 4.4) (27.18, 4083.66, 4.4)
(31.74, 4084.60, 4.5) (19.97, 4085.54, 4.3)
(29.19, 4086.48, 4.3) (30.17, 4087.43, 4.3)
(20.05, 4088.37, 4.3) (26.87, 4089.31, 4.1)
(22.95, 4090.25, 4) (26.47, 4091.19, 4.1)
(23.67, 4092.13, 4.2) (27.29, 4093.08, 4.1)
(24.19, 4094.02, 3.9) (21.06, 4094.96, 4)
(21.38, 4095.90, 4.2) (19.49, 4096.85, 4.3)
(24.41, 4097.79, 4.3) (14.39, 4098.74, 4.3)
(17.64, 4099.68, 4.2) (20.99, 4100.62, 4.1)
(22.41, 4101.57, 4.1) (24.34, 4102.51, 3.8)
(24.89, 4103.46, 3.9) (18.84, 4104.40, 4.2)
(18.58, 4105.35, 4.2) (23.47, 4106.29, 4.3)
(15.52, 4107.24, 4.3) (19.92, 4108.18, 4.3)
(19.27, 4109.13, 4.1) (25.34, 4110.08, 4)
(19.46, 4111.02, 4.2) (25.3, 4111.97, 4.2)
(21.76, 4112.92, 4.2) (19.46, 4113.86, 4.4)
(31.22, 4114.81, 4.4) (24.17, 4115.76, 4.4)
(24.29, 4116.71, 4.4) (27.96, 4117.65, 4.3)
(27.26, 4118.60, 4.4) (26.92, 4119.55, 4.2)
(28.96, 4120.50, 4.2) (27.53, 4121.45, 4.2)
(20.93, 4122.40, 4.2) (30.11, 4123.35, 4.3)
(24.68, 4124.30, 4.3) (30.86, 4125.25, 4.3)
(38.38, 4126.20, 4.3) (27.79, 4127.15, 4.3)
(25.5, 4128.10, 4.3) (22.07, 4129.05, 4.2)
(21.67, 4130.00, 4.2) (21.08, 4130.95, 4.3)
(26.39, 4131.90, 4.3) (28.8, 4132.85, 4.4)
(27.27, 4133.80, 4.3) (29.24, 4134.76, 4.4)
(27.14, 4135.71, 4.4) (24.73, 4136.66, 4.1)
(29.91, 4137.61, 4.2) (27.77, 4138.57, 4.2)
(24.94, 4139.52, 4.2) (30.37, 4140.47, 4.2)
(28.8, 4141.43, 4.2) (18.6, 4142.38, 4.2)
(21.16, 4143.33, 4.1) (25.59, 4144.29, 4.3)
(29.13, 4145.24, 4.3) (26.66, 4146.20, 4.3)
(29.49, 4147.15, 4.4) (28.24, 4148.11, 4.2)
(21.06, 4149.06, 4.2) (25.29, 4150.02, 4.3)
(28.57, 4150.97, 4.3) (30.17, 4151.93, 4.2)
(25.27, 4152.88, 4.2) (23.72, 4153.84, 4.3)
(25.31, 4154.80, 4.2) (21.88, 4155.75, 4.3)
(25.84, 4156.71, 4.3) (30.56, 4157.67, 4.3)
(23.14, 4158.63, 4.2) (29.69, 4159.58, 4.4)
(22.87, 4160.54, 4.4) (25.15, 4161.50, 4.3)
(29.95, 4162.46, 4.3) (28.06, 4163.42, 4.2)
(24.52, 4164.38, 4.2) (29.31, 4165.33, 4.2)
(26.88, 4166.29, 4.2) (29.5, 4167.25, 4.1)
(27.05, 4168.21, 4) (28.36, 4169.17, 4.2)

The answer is 4.3 angstroms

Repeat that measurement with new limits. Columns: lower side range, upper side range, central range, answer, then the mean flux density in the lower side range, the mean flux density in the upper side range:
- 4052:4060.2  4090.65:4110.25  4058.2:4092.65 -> -2.3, 27.5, 21.5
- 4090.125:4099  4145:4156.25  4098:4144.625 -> -0.3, 22.7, 26.2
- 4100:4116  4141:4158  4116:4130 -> -2.3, 22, 25.8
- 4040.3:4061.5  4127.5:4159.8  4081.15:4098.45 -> 1.2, 26.9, 26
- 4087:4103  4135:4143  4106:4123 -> 0.4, 22.8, 26.5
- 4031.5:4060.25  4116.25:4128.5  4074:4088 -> -0.1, 26.8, 27.8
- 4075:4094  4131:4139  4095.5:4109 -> 3.2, 26.5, 27.3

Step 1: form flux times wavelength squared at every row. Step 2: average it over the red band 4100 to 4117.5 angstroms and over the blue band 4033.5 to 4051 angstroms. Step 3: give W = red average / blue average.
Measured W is 0.87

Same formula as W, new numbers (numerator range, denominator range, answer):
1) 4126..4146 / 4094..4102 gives 1.31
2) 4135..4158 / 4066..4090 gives 1.00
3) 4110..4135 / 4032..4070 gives 1.02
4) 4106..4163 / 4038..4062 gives 0.99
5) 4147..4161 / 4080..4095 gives 1.04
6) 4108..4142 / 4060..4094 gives 1.01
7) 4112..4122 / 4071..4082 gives 0.95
